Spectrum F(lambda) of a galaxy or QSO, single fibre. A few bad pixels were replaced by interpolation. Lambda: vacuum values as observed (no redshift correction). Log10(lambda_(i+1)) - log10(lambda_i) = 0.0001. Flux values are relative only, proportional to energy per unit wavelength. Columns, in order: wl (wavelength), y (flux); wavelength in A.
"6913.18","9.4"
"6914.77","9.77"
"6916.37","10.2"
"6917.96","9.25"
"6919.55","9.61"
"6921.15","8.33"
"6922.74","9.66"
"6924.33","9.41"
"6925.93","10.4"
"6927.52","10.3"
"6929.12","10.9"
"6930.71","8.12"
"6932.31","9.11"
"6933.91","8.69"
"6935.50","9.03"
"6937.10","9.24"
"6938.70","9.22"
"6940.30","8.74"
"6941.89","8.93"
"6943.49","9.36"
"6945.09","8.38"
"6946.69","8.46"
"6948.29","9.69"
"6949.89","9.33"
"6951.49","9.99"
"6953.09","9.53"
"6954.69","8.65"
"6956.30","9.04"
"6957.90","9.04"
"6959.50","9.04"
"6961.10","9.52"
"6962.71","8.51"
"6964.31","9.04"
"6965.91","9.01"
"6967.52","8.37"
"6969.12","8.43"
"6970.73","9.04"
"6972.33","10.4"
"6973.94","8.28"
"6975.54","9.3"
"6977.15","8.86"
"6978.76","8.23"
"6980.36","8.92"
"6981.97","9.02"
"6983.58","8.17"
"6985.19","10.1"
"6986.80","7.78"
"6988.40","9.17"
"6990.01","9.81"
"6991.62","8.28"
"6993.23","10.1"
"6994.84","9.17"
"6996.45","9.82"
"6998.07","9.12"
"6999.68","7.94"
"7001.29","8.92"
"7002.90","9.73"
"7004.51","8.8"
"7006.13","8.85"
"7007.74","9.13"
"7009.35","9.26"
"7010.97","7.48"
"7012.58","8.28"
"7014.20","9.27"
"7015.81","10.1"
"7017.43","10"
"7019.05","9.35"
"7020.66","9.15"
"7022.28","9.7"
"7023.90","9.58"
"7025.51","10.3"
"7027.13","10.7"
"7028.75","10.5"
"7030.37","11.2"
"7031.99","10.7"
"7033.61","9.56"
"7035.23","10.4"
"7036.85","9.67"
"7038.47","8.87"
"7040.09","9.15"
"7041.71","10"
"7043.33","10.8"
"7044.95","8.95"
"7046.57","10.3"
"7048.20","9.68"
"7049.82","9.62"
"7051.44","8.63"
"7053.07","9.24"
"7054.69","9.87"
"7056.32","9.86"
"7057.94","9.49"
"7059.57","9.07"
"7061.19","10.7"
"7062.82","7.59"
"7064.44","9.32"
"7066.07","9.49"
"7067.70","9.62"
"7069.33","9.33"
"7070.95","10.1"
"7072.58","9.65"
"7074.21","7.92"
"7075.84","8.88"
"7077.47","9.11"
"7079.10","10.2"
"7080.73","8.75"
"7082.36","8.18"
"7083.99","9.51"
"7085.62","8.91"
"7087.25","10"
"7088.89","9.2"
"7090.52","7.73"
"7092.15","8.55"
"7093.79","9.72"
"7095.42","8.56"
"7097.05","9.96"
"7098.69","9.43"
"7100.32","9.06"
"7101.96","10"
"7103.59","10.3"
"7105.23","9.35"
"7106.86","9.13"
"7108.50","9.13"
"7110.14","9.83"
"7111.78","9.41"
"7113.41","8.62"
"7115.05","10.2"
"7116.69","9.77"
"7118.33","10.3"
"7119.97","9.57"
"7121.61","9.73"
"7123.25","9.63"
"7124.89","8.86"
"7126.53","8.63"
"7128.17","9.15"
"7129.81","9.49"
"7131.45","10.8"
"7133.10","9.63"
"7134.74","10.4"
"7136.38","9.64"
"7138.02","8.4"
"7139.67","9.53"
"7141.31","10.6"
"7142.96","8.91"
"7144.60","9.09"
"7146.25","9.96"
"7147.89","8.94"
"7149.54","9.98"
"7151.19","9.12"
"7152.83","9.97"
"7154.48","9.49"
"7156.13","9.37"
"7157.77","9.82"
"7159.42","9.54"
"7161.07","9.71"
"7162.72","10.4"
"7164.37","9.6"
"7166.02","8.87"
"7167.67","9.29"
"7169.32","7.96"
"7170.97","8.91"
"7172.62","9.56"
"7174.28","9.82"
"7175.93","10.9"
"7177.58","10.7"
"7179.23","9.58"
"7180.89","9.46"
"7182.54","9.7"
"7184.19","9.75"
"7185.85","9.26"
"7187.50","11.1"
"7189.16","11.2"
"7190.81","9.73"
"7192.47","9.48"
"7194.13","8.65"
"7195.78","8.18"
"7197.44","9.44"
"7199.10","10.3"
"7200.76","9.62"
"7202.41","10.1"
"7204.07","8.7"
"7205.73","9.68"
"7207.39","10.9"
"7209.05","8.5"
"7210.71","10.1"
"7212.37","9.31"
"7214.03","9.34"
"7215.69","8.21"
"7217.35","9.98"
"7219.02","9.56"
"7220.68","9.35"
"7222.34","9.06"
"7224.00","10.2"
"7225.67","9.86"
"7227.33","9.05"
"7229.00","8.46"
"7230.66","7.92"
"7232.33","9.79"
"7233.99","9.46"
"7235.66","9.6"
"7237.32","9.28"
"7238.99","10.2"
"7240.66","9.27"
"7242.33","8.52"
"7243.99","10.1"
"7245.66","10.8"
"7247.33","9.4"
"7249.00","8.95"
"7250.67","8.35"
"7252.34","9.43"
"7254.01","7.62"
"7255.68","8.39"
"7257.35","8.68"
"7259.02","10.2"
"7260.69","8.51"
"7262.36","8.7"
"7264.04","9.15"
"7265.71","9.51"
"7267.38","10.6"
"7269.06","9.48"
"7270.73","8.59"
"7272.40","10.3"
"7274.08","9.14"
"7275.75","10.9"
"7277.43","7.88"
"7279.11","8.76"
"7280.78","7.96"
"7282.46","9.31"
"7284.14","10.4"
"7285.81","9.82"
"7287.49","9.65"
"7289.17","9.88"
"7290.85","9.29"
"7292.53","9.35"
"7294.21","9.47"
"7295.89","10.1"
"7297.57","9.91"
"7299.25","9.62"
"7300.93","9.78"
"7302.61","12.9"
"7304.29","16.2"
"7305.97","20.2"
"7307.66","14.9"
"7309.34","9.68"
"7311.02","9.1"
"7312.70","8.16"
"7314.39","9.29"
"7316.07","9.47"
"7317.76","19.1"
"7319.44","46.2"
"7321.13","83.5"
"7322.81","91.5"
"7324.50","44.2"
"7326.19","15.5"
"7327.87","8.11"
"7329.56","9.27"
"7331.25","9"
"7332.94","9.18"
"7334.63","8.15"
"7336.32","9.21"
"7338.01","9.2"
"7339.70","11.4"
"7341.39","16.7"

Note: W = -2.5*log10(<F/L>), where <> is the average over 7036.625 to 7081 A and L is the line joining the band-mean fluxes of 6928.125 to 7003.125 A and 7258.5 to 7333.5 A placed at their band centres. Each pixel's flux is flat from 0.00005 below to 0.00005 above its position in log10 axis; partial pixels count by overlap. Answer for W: 0.152 mag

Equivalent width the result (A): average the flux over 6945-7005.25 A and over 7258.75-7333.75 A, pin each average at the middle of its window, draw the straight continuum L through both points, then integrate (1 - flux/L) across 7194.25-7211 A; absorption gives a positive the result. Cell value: 5.0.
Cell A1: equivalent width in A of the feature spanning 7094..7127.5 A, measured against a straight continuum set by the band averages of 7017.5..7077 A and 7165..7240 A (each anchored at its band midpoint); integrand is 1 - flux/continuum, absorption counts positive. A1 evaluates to 0.4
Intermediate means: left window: 9.64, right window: 9.51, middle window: 9.48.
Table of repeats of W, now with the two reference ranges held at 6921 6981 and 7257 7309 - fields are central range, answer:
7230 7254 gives 0.09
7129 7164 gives 0.02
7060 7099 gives 0.05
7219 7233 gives 0.10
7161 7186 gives 0.04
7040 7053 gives -0.02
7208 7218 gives 0.09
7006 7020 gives 0.03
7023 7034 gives -0.11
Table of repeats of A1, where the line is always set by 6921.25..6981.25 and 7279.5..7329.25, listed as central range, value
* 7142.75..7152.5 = 3.4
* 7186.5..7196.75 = 3.8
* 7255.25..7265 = 4.7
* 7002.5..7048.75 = 6.1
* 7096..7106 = 2.6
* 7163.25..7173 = 3.8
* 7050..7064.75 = 3.3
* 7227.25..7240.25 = 5.8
